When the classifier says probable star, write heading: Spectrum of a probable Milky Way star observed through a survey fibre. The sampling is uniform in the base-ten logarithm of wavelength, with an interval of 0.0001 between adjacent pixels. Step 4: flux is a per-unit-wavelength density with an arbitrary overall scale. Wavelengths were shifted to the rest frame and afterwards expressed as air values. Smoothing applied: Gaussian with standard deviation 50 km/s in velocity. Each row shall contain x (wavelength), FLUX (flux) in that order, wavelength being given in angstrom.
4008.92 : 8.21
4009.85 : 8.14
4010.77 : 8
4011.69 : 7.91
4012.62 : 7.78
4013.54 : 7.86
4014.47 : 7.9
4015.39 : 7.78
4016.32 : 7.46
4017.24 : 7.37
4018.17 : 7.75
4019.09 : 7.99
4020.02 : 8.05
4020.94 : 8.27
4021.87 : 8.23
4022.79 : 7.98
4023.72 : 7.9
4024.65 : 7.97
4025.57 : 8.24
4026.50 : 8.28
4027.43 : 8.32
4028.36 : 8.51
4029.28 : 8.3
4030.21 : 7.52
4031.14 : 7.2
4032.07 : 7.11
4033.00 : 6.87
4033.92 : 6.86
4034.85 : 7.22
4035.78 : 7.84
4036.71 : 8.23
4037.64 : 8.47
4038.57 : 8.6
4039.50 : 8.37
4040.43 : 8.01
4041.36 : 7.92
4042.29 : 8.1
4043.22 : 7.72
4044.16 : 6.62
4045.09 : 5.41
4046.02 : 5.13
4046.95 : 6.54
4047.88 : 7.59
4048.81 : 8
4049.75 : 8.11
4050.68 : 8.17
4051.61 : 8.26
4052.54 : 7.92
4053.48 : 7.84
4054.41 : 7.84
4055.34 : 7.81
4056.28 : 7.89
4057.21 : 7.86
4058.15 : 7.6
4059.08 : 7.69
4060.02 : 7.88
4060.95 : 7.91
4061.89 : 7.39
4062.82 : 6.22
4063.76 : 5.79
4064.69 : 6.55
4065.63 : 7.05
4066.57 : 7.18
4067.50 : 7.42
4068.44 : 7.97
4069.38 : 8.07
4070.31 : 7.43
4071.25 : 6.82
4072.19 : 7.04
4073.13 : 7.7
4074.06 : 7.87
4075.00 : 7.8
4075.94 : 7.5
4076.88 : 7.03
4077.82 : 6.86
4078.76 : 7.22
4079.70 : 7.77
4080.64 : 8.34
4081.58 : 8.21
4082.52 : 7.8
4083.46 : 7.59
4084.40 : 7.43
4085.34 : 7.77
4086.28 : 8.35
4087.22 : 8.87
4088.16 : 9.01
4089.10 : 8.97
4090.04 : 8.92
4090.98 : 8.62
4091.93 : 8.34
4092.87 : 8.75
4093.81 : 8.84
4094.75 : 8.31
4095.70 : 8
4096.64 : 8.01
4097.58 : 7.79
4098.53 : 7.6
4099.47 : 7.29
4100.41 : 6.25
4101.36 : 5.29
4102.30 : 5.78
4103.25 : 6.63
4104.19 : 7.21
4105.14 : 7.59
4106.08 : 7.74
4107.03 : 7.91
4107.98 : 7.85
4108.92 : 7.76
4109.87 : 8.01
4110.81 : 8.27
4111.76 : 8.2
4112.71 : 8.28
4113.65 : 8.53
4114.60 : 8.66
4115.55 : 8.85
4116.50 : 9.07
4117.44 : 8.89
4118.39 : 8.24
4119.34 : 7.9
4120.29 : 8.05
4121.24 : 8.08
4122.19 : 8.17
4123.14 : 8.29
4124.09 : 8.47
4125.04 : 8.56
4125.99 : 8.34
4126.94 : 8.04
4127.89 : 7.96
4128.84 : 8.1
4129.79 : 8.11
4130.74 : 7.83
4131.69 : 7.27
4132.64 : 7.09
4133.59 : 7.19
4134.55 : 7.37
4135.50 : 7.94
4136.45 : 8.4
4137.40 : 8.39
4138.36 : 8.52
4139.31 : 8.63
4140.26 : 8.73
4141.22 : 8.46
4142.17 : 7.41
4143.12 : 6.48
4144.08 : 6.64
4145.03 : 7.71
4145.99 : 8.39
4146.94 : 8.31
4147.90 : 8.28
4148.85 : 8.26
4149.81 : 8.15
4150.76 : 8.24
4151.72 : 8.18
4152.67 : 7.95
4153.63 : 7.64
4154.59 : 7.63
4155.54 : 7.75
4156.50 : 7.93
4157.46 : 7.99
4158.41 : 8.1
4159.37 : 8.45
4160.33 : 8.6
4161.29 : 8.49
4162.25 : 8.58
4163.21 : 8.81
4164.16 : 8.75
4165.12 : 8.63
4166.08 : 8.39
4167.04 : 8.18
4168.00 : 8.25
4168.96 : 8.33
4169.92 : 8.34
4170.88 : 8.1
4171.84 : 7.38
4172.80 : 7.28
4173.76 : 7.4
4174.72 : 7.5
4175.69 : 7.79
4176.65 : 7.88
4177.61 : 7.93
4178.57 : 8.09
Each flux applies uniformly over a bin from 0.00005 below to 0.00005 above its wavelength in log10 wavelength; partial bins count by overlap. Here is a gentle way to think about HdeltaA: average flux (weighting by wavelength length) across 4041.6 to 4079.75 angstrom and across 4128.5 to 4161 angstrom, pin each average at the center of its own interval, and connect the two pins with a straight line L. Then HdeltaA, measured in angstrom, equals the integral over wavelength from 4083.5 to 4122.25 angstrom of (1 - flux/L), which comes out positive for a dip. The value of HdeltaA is -1.7 angstrom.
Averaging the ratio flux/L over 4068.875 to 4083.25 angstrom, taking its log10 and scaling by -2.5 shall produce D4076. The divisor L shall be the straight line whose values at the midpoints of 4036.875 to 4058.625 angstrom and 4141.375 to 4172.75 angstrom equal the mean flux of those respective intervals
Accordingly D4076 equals 0.028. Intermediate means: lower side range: 7.65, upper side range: 8.07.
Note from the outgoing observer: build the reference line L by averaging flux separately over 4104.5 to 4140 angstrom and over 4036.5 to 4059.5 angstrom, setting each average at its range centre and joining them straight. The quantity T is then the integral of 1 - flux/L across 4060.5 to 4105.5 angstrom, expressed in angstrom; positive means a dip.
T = 1.67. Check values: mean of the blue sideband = 7.66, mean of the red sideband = 8.12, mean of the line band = 7.59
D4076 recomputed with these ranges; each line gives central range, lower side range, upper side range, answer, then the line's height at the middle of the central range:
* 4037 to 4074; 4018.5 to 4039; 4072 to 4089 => 0.05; 7.87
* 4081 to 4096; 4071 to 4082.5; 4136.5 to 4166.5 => -0.10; 7.63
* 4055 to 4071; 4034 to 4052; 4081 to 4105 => 0.04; 7.67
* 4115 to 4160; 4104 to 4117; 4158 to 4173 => 0.02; 8.23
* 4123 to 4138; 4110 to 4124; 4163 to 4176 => 0.05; 8.3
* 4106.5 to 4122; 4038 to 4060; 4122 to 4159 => -0.05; 7.87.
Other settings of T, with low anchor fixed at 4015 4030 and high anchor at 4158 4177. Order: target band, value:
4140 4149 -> 0.34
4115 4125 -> -0.36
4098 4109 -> 1.42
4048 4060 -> 0.21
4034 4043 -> 0.01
